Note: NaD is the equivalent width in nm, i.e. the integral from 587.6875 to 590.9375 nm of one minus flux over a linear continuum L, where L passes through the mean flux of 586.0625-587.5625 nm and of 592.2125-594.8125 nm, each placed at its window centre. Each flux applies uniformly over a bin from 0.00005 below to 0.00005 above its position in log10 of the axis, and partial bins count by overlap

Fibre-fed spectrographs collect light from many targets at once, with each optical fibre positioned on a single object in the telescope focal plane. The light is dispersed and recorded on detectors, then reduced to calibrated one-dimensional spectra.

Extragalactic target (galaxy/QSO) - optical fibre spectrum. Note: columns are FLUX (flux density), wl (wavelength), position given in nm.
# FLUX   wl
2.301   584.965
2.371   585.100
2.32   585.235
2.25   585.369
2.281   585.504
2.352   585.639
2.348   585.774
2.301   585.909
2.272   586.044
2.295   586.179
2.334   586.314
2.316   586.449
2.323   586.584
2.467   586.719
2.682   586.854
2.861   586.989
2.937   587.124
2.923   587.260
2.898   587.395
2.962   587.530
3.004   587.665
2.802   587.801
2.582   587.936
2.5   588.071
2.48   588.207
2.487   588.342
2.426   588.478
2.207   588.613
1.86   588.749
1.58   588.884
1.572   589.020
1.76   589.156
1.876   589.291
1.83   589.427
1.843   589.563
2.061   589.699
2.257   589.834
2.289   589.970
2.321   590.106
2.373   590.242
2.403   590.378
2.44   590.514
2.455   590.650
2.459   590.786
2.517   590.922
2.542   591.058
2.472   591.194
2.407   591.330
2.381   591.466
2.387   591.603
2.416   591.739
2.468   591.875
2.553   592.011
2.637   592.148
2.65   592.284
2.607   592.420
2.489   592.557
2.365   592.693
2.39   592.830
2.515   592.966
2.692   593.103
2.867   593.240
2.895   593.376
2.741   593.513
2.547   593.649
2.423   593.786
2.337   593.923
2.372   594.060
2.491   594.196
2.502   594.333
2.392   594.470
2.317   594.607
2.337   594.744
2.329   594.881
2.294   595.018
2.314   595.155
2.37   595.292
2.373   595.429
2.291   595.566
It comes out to 0.44 nm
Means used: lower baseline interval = 2.62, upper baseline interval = 2.52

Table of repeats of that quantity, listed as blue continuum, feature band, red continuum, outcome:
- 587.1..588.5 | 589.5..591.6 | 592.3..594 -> 0.24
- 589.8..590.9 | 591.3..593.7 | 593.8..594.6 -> -0.16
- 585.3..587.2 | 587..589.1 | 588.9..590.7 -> -0.20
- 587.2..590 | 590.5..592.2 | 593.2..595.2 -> -0.06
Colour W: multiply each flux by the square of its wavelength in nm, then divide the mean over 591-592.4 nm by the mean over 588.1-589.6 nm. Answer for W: 1.26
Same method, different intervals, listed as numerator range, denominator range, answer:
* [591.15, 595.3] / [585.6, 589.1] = 1.03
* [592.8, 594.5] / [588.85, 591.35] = 1.18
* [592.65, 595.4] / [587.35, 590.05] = 1.12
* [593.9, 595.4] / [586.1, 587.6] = 0.92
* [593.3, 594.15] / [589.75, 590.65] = 1.10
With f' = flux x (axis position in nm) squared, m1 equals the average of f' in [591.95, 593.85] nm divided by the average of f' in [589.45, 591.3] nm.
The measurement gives 1.12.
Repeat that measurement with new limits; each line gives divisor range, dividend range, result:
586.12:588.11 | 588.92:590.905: 0.81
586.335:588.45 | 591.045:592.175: 0.94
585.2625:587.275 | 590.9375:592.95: 1.03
